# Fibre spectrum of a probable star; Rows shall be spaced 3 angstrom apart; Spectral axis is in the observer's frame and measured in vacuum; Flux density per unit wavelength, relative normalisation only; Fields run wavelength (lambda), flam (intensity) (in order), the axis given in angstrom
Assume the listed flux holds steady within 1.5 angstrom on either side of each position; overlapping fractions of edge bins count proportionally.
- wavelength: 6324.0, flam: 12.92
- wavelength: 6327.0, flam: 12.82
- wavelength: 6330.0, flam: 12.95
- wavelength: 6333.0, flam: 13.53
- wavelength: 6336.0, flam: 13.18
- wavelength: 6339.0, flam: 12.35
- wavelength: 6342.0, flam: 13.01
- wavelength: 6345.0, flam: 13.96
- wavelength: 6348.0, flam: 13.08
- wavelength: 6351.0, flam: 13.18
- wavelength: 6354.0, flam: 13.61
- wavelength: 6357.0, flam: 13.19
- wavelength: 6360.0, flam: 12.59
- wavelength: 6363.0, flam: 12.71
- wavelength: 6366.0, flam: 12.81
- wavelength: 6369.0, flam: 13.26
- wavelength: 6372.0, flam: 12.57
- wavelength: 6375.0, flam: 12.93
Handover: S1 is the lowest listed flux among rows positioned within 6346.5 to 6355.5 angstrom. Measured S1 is 13.08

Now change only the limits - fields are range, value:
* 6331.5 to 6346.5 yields 12.35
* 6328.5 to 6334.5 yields 12.95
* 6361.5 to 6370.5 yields 12.71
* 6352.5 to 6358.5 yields 13.19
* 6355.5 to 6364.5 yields 12.59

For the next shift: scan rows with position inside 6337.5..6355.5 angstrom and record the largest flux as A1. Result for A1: 13.96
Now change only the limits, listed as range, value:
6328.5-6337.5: 13.53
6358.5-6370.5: 13.26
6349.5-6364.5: 13.61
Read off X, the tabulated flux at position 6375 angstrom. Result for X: 12.93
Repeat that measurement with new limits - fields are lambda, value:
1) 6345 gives 13.96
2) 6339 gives 12.35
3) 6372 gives 12.57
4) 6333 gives 13.53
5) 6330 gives 12.95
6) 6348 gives 13.08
